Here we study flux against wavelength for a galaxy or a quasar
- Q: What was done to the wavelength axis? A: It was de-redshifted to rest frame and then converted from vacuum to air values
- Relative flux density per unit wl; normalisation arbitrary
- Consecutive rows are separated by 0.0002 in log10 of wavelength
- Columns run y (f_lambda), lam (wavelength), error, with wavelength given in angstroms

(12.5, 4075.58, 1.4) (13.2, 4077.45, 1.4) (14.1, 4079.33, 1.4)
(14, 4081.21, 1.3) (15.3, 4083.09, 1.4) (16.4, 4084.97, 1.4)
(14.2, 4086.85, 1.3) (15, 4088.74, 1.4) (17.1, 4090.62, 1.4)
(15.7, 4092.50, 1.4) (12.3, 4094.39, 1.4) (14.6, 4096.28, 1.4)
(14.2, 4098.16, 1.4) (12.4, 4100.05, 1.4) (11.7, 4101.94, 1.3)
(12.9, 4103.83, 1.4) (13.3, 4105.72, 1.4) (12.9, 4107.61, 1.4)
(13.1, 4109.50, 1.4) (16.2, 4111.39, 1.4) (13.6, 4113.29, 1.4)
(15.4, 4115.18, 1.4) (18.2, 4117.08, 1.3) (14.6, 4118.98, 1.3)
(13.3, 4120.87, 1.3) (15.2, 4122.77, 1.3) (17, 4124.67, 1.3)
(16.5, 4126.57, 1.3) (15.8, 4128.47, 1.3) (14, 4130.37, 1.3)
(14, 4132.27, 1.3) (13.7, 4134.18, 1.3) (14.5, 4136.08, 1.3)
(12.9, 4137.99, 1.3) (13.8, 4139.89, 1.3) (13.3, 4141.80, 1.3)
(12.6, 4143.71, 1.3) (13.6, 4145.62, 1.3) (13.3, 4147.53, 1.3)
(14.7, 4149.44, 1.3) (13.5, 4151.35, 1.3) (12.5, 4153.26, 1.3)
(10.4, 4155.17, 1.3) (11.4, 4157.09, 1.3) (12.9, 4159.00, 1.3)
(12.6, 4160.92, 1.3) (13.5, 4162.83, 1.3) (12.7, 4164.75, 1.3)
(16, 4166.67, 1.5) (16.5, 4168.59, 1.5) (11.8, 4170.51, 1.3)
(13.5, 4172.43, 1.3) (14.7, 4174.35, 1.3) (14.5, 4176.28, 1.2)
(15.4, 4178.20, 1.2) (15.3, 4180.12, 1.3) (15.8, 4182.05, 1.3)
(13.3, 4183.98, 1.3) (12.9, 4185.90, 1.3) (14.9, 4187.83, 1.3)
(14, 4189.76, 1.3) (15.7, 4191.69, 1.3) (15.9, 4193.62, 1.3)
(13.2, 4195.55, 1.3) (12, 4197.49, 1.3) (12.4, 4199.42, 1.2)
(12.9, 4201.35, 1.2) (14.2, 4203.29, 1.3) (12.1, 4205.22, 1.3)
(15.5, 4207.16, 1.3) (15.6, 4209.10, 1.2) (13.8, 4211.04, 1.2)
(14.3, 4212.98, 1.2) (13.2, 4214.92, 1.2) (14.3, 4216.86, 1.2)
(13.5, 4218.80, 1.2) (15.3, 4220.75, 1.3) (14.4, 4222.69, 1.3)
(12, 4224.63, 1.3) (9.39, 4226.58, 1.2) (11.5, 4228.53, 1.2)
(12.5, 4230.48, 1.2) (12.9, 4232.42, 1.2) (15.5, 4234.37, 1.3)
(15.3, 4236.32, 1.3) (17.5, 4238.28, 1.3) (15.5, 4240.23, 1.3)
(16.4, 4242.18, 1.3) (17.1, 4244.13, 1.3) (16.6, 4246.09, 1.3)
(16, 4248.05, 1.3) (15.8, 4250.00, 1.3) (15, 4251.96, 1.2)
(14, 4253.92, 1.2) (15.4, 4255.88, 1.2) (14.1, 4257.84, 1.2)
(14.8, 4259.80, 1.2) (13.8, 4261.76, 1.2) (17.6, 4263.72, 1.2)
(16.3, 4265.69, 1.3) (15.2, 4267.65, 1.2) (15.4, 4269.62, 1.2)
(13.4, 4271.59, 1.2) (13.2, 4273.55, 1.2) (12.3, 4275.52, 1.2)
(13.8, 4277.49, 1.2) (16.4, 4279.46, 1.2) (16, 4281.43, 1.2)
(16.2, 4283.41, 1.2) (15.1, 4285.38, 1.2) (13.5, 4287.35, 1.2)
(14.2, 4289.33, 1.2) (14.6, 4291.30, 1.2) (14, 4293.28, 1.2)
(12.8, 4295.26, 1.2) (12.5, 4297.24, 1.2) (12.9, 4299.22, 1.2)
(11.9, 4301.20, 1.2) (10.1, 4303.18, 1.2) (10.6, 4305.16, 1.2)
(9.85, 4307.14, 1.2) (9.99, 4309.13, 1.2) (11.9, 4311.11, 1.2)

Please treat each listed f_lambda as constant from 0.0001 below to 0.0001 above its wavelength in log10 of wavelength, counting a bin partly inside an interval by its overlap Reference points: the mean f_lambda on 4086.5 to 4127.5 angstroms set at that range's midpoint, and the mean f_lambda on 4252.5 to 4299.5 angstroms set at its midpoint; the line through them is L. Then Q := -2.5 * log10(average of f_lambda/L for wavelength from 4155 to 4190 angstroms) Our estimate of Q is 0.05 mag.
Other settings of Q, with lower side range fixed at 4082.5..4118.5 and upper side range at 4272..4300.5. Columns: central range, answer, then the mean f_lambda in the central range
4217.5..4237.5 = 0.07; 13.3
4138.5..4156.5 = 0.10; 13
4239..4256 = -0.12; 15.8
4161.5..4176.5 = 0.02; 14.1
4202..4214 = 0.00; 14.2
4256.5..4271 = -0.08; 15.3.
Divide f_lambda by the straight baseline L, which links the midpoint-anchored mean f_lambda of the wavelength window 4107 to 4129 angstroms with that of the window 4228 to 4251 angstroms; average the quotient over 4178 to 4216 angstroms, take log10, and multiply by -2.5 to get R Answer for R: 0.09 mag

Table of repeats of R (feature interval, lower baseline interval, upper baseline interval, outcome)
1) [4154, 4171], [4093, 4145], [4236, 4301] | 0.10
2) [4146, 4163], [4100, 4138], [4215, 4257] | 0.14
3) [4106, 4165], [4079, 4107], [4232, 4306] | 0.03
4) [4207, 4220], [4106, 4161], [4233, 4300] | 0.02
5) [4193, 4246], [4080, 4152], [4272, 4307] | -0.02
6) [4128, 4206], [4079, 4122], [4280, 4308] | 0.02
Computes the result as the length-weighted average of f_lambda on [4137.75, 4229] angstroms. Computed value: 13.6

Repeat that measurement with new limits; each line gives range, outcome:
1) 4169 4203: 14.1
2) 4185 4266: 14.4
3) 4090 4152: 14.2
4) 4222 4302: 14.5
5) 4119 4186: 13.9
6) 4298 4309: 11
